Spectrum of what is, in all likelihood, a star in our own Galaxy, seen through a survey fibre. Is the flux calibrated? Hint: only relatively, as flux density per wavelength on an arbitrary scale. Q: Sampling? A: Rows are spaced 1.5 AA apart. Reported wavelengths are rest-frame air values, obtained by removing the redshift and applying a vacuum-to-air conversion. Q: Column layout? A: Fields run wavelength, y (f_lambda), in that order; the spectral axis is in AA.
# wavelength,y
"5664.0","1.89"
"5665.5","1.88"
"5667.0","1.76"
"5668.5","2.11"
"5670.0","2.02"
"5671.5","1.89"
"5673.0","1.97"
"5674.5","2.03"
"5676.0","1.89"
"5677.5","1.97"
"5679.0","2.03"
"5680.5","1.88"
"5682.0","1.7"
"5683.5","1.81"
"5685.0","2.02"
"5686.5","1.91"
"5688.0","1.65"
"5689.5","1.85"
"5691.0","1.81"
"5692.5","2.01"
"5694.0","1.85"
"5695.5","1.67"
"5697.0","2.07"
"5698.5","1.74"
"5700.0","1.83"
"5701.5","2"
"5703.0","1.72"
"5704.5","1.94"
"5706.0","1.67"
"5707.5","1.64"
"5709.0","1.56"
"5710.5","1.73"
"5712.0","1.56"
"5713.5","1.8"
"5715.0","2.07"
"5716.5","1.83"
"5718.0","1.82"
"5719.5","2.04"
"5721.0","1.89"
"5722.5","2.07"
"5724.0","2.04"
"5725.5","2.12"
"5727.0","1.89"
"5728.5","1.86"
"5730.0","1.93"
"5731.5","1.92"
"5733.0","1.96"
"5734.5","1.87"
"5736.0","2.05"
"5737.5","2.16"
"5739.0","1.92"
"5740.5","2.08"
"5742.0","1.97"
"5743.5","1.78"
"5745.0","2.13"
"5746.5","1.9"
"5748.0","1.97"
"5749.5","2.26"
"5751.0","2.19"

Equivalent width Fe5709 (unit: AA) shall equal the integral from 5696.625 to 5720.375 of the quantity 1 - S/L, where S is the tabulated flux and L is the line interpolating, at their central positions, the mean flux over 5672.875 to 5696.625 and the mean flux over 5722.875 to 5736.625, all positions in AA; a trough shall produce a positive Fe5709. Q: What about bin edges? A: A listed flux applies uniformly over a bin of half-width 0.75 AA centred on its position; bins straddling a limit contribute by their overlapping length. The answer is 1.4 AA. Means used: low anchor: 1.88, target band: 1.81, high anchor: 1.96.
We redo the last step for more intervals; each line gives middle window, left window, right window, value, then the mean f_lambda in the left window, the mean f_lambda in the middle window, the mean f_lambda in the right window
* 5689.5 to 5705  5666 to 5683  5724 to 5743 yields 0.7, 1.93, 1.86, 1.98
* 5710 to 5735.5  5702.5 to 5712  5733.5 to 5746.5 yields -1.0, 1.7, 1.91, 1.99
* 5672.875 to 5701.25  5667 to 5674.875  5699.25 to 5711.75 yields -0.1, 1.98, 1.88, 1.75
